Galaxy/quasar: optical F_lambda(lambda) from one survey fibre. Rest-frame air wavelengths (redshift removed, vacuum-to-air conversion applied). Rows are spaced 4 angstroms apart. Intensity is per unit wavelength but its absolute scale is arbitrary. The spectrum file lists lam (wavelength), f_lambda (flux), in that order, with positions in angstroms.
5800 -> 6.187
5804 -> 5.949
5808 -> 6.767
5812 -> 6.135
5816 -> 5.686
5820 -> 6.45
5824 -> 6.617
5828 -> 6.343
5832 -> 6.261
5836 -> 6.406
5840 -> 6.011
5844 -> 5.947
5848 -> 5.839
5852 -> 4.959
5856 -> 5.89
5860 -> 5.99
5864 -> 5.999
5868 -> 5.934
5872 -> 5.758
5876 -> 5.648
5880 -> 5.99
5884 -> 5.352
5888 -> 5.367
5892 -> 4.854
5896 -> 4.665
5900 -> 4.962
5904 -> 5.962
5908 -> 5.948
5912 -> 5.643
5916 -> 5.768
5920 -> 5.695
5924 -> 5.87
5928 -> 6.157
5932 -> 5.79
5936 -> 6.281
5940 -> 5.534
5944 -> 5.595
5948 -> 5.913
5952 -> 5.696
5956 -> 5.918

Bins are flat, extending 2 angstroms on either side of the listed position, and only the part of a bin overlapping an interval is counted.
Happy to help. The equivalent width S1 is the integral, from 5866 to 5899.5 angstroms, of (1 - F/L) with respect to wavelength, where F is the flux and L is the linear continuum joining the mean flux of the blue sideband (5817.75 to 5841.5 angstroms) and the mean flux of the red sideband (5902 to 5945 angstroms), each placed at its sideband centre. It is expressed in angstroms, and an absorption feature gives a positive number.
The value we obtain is 3.5 angstroms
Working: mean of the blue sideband 6.35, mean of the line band 5.42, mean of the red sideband 5.85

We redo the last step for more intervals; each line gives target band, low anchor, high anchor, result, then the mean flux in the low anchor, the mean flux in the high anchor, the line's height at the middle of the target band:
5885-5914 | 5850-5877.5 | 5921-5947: 2.31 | 5.74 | 5.87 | 5.8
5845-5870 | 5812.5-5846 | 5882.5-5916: 0.40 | 6.21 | 5.37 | 5.87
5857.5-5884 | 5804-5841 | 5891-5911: -0.72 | 6.29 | 5.32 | 5.69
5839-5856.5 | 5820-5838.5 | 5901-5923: 1.57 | 6.4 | 5.77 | 6.26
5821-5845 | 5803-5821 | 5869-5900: -1.32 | 6.2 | 5.37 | 5.96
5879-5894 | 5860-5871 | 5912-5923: 1.31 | 5.95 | 5.73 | 5.86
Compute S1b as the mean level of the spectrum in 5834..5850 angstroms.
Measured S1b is 6.05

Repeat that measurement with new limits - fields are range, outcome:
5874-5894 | 5.44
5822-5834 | 6.41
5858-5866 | 5.99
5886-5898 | 4.96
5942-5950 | 5.75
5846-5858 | 5.56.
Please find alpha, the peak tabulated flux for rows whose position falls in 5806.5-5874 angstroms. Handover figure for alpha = 6.767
